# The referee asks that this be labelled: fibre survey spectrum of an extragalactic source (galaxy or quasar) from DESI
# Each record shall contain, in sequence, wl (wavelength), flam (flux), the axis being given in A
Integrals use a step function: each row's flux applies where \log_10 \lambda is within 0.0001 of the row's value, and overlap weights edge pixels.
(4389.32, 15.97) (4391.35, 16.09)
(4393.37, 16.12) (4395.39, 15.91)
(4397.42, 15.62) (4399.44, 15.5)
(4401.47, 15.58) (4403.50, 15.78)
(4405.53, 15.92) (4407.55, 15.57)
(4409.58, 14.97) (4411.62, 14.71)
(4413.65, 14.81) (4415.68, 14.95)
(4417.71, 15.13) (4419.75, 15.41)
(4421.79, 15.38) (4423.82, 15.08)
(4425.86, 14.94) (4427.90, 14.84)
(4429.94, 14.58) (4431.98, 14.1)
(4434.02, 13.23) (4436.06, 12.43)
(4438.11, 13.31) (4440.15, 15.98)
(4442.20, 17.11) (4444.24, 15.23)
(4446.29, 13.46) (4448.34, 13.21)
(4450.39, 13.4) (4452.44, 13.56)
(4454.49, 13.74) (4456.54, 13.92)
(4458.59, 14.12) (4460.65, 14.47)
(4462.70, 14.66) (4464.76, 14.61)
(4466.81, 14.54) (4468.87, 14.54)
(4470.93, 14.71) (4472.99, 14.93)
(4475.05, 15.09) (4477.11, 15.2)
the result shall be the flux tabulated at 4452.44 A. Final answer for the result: 13.56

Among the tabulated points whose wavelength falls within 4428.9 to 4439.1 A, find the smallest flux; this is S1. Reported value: 12.43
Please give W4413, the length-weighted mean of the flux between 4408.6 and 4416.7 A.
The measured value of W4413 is 14.9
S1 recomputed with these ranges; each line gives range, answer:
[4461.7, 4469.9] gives 14.54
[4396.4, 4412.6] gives 14.71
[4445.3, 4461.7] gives 13.21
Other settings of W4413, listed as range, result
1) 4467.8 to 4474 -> 14.7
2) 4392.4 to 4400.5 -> 15.8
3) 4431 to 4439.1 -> 13.3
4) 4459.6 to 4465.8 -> 14.6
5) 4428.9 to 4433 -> 14.3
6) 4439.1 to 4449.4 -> 15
